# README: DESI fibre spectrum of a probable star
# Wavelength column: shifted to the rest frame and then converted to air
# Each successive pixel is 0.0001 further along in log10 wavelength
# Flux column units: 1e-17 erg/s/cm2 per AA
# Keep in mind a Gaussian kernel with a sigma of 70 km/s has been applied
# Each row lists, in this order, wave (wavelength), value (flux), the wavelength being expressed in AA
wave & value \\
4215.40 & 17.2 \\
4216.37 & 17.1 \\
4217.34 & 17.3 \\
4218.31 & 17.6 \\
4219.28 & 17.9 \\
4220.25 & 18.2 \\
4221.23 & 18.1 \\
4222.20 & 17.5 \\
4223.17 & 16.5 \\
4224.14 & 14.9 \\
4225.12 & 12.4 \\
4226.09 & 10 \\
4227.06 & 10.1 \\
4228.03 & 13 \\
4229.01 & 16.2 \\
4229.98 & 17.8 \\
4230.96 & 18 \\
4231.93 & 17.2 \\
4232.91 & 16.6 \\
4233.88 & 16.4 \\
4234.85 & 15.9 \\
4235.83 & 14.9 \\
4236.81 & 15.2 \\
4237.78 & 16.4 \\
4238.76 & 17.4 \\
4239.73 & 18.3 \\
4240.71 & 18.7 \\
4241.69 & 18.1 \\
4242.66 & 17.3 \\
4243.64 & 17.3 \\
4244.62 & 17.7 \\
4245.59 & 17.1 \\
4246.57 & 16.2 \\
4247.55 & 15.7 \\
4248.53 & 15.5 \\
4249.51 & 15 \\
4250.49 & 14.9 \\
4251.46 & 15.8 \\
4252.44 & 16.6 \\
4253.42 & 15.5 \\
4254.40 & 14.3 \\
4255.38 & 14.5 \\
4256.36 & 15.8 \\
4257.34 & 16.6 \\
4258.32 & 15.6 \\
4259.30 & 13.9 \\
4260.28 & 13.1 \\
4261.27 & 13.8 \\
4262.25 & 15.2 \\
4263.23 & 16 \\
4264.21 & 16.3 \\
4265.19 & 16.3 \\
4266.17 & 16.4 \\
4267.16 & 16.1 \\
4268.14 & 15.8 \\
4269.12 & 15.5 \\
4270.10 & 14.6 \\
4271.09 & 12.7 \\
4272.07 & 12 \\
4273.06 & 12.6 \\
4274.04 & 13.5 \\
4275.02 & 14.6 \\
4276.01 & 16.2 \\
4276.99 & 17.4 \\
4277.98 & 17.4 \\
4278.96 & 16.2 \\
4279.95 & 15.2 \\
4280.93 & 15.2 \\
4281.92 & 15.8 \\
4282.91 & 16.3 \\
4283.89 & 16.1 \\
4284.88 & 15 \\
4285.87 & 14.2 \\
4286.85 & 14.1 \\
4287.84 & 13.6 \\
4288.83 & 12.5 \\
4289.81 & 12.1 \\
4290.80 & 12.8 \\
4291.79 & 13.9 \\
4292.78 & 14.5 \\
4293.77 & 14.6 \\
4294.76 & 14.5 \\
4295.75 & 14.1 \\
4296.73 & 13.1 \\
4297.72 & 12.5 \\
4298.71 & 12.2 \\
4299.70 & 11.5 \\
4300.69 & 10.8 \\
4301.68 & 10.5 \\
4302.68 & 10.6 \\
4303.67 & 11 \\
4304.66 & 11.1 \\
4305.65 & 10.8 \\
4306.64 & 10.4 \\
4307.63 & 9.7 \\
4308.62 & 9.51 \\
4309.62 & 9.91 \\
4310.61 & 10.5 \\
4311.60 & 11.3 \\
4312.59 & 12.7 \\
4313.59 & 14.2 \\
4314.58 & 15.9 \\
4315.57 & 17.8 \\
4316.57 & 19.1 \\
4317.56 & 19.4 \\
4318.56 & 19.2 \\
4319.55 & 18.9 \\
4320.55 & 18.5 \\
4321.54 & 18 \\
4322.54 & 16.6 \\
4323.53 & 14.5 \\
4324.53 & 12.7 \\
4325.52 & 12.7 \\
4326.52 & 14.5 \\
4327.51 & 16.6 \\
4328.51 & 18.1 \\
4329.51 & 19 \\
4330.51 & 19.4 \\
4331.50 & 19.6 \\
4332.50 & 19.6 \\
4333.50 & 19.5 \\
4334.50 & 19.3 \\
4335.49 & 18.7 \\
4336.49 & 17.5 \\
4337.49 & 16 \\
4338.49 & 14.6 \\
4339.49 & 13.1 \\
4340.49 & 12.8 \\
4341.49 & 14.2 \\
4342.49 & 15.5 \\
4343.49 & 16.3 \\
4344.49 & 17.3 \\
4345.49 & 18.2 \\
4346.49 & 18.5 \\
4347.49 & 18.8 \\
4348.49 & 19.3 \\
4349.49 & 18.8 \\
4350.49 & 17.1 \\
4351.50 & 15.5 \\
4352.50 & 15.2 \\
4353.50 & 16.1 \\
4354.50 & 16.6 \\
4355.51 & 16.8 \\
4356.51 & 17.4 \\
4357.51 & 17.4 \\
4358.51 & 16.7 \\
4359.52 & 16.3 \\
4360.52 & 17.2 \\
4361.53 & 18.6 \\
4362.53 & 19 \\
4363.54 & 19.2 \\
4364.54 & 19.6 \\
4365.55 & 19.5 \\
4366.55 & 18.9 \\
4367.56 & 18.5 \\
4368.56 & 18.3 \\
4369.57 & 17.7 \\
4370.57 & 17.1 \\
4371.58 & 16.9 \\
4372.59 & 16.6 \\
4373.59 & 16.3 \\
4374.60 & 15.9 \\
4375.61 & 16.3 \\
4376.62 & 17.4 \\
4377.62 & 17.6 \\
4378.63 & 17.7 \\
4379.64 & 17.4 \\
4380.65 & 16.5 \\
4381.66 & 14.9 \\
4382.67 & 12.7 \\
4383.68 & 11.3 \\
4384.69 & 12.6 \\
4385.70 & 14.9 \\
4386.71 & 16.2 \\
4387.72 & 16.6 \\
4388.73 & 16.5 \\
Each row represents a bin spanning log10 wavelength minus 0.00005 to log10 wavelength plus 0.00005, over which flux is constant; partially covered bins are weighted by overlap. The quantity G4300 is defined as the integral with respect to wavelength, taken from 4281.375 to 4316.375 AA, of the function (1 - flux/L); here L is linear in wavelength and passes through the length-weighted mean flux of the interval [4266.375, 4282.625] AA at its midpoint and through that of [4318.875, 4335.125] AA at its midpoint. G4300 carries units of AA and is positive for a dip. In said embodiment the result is 6.94 AA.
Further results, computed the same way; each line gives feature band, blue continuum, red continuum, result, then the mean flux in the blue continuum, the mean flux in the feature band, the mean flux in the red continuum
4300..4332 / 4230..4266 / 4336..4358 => 3.7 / 16.1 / 14.5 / 16.5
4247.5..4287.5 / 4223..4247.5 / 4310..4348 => 2.4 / 16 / 15.2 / 16.5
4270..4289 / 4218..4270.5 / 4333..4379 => 1.7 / 15.9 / 14.8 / 17.2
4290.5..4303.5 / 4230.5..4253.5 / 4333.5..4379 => 3.2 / 16.6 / 12.7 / 17.2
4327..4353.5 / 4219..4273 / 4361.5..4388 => -1.2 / 15.7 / 17.2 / 16.8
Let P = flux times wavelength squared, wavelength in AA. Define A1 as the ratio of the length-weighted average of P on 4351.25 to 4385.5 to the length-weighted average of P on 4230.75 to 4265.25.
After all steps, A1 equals 1.11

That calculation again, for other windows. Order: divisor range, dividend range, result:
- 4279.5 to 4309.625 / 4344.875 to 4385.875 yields 1.37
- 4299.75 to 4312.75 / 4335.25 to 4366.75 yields 1.63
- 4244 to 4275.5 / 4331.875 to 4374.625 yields 1.19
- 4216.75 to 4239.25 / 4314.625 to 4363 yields 1.13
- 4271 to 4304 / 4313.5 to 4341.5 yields 1.25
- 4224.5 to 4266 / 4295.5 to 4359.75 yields 1.02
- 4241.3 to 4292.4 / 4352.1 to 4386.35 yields 1.16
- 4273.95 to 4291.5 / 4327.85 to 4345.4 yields 1.18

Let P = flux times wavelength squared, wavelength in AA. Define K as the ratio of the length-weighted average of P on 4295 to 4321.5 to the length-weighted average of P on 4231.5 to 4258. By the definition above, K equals 0.84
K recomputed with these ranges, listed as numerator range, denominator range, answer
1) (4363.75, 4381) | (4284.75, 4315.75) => 1.46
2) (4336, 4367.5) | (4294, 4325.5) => 1.28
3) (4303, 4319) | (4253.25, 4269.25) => 0.88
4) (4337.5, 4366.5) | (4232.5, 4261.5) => 1.11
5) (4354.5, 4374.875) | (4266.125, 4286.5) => 1.22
